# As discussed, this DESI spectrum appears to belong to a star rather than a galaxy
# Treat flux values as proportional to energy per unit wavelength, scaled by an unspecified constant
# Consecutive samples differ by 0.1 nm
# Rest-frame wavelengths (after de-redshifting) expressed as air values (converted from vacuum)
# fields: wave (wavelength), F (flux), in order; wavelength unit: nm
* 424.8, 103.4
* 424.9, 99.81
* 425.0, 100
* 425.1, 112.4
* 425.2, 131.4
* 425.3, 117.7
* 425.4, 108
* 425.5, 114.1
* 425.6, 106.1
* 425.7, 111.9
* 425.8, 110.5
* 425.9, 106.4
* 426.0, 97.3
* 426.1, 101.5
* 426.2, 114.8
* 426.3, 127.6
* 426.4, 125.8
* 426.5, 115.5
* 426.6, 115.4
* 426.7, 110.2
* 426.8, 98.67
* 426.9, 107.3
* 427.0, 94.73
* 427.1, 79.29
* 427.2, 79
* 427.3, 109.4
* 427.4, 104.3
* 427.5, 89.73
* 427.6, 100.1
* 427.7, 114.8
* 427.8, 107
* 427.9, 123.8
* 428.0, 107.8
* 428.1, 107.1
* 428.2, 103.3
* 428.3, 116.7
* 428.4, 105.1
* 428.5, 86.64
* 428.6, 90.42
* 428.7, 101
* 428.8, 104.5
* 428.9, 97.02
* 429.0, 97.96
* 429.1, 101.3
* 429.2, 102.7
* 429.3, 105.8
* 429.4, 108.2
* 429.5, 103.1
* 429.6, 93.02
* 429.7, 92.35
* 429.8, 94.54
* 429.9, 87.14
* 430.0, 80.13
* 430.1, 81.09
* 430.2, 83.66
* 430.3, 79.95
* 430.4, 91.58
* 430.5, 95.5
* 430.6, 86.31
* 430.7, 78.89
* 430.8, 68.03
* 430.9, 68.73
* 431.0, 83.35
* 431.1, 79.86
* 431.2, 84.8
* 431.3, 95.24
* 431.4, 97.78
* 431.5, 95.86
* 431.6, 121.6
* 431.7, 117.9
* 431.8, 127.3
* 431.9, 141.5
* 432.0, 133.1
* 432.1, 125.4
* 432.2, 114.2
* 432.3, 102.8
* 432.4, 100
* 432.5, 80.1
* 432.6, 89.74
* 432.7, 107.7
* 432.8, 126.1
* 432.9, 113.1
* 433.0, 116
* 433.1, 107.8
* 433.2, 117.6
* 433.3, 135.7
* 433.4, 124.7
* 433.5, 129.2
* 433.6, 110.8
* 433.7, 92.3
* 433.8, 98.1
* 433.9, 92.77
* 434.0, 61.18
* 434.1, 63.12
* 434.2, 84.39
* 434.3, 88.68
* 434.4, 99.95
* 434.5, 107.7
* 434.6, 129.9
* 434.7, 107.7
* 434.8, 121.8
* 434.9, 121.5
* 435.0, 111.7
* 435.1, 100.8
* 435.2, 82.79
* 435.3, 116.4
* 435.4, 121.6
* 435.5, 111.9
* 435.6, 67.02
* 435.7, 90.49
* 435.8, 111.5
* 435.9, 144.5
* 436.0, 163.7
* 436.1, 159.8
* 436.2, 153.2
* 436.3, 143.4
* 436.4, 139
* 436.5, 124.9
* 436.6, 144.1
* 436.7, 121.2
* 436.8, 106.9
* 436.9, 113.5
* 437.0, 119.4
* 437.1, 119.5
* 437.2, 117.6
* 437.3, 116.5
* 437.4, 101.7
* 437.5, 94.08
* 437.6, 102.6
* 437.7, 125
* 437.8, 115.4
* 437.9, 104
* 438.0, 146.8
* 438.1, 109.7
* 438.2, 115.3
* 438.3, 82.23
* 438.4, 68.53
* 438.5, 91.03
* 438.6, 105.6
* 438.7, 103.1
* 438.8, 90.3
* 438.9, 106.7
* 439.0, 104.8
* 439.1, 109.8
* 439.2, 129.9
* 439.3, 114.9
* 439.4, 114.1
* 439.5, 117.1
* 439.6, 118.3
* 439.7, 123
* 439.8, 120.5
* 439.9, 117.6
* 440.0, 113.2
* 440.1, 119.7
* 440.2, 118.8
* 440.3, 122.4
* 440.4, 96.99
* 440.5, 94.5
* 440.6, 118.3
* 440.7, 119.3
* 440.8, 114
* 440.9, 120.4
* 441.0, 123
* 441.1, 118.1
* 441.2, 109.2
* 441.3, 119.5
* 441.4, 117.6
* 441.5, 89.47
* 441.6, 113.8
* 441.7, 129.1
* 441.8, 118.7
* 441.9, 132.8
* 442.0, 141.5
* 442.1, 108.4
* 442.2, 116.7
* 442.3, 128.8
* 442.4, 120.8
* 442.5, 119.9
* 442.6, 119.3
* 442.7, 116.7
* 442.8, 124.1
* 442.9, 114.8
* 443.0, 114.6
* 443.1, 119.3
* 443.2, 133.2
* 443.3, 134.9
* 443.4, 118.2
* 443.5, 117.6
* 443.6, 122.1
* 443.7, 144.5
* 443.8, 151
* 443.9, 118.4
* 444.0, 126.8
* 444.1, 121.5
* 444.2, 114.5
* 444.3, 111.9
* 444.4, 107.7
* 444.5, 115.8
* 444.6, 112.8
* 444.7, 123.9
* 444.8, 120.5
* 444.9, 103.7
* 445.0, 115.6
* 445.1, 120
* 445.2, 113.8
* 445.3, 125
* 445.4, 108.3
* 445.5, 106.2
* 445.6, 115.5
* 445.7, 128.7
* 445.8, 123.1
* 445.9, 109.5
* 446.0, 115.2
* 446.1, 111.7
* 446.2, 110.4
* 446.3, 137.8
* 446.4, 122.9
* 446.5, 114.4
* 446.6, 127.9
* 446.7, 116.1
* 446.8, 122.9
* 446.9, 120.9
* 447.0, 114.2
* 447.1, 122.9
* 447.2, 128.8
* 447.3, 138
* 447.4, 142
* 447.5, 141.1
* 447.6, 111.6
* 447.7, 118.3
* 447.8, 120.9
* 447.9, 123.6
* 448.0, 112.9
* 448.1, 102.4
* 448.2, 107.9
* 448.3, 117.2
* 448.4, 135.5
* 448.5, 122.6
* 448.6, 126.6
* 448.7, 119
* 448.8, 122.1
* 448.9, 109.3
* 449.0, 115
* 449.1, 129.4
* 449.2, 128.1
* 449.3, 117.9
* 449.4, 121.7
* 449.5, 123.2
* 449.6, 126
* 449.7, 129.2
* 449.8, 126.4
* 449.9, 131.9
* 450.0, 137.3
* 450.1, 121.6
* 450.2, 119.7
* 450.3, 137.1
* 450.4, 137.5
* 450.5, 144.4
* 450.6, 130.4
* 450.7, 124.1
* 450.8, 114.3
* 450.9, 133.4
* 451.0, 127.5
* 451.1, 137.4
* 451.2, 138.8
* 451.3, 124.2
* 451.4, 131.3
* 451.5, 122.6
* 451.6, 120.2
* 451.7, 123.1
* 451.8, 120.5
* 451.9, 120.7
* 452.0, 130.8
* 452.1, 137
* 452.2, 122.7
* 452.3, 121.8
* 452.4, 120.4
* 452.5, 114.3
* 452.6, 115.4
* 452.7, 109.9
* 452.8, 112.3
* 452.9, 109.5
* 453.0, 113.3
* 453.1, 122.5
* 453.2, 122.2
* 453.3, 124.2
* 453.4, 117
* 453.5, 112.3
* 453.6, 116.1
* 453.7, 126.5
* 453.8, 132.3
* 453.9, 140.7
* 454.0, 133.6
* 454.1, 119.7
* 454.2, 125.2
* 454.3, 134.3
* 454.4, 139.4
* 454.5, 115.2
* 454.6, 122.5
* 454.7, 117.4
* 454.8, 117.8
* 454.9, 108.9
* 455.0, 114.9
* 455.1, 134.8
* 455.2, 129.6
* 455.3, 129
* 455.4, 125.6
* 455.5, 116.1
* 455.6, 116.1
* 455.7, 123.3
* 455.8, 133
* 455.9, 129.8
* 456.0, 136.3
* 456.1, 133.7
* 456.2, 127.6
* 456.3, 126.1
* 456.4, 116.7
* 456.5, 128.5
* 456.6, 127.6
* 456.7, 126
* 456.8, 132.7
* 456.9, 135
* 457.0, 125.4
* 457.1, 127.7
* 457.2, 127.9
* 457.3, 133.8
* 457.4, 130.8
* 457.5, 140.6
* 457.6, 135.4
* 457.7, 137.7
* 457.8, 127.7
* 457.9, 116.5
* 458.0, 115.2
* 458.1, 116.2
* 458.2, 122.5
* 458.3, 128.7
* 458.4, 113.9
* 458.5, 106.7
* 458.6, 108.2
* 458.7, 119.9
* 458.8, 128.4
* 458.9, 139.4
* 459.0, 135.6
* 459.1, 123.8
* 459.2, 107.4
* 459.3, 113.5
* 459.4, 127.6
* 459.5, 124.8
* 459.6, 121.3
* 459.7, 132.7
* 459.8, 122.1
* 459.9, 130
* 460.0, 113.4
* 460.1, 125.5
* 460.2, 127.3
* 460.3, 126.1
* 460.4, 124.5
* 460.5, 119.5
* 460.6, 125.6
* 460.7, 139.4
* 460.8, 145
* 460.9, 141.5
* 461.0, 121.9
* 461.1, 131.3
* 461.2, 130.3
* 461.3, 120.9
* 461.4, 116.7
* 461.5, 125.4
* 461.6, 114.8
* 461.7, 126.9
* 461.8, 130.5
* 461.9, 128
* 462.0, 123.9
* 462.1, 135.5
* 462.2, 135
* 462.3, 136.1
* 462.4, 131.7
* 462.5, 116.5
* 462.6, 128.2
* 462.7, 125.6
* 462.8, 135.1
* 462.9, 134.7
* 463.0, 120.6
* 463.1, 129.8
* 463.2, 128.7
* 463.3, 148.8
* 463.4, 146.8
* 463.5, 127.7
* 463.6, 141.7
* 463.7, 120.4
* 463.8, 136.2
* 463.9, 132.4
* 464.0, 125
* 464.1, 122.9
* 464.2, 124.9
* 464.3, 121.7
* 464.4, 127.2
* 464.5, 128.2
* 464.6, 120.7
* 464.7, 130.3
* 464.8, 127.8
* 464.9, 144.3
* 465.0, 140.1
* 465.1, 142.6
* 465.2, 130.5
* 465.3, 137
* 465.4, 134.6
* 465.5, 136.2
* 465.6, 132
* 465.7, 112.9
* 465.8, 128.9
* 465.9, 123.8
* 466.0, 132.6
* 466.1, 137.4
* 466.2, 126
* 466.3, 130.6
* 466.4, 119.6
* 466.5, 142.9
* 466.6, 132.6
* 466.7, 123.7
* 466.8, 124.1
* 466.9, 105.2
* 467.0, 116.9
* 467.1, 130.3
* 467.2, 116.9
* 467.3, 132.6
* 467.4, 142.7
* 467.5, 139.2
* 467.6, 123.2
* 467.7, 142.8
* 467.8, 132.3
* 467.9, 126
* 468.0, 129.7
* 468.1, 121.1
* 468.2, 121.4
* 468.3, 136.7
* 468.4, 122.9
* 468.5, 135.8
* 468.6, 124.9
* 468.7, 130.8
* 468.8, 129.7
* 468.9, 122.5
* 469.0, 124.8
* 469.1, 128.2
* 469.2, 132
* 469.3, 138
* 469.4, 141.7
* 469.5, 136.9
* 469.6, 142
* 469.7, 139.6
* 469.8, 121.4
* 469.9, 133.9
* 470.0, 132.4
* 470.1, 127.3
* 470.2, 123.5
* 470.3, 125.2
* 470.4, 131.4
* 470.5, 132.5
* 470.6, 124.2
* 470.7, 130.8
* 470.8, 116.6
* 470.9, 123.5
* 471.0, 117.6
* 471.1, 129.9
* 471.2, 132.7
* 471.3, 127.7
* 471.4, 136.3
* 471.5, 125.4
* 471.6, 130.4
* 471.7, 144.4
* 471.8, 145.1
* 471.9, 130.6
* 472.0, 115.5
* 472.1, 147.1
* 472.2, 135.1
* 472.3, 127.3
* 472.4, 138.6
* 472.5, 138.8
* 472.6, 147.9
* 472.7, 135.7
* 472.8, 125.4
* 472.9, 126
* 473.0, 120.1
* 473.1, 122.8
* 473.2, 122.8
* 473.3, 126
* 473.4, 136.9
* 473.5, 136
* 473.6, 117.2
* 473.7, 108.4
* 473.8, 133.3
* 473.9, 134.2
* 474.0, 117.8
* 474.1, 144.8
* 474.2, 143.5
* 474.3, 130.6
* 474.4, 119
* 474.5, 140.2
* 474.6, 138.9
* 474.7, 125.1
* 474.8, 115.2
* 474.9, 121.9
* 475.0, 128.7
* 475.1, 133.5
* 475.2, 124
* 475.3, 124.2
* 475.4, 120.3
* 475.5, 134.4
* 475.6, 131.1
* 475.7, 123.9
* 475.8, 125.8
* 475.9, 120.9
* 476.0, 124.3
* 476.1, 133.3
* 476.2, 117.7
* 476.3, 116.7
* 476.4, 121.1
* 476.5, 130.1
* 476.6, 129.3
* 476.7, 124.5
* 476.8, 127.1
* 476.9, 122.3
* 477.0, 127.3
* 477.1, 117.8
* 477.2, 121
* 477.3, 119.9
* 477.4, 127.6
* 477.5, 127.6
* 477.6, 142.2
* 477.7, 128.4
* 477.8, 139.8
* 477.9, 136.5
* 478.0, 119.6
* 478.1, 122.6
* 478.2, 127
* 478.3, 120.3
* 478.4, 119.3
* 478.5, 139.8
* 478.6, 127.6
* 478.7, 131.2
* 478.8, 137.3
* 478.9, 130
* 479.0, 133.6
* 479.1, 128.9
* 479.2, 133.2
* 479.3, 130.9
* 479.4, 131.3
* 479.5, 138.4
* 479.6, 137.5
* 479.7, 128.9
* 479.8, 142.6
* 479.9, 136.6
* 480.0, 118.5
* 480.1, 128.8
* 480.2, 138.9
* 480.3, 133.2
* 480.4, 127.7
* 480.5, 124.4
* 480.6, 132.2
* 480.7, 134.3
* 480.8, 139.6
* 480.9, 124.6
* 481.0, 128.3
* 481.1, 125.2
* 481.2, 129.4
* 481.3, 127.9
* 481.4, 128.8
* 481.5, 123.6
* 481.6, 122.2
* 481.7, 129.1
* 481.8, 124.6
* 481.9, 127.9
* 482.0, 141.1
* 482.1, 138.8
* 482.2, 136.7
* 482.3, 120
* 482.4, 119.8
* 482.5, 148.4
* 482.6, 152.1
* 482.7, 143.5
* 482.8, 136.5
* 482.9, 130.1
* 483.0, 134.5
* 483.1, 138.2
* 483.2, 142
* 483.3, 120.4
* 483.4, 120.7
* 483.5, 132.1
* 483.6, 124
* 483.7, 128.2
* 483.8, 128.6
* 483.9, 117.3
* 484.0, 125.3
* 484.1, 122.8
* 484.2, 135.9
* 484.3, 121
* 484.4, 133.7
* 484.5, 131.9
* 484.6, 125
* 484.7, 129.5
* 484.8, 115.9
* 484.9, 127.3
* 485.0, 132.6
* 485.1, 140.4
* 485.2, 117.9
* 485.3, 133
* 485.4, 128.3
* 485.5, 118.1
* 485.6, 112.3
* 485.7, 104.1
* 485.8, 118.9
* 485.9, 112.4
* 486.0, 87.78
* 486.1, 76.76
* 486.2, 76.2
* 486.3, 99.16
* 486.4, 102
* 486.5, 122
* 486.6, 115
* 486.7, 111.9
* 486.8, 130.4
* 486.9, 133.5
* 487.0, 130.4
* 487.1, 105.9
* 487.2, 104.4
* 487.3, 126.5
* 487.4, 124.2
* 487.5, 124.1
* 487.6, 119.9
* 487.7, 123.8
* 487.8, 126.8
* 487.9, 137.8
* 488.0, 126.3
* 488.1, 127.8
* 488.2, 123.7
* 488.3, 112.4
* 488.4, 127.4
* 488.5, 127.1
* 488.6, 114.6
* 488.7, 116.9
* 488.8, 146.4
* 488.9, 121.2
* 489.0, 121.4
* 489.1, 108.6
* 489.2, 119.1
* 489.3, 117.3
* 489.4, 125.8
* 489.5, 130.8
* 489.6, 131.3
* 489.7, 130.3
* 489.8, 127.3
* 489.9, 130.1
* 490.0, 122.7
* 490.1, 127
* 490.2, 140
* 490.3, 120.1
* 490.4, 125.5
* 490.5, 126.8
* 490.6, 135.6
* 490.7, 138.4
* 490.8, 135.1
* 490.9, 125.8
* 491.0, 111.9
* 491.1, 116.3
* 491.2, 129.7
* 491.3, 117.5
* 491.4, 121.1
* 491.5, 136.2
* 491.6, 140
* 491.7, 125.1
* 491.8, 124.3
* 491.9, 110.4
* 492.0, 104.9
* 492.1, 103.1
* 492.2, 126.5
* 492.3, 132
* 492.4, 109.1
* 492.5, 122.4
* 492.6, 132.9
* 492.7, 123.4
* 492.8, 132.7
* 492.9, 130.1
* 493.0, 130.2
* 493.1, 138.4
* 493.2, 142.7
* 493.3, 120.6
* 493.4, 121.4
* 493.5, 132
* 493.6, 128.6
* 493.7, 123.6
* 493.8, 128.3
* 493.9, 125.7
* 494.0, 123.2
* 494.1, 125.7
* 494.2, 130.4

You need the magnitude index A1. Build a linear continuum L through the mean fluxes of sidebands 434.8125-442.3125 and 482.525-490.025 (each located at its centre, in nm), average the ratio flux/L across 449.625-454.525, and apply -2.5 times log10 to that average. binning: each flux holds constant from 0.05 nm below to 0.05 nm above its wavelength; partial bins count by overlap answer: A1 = -0.07 mag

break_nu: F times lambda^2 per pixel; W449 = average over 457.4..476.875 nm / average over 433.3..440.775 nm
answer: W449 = 1.3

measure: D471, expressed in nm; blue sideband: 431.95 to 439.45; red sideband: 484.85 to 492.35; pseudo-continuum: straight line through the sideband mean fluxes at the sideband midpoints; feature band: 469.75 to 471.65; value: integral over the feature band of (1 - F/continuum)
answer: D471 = -0.15 nm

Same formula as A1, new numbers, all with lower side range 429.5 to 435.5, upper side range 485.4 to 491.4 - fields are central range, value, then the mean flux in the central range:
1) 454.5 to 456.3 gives -0.142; 124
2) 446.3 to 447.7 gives -0.178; 125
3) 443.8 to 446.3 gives -0.112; 117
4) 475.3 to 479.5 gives -0.096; 127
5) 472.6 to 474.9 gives -0.116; 128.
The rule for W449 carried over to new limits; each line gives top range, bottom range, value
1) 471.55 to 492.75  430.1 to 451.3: 1.31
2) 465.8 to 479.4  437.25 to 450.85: 1.23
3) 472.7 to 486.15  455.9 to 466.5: 1.08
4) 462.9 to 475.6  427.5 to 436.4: 1.46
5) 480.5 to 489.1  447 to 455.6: 1.16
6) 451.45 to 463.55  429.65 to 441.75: 1.27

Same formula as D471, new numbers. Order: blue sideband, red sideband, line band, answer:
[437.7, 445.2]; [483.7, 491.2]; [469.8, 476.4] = -0.47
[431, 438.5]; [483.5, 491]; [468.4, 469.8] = -0.16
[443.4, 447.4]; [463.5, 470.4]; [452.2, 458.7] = 0.05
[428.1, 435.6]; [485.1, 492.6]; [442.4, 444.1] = -0.31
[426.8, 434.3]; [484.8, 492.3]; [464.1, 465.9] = -0.28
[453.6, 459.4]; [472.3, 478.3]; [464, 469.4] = -0.11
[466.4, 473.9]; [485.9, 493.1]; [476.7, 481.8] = -0.14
